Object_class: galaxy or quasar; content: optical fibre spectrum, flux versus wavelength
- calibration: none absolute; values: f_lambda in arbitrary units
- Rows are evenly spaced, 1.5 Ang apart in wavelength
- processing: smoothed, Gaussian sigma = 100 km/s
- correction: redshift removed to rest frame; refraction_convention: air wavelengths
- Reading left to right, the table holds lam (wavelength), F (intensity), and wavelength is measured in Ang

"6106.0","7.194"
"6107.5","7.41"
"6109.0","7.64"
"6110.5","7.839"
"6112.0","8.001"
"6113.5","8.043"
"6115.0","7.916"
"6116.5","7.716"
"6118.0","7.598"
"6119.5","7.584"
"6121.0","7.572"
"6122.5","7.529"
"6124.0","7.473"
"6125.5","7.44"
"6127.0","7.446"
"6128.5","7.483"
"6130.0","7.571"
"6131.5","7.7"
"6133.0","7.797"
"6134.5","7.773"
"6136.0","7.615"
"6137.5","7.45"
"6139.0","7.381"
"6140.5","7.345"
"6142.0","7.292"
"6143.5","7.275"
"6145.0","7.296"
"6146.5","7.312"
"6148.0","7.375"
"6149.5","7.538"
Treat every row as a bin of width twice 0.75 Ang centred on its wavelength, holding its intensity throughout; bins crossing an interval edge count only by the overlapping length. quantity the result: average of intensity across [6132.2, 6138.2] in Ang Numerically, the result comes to 7.66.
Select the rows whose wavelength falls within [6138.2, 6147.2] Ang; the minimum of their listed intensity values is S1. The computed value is 7.275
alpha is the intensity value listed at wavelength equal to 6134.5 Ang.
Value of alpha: 7.773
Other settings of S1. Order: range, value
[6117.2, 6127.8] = 7.44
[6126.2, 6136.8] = 7.446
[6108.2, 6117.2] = 7.64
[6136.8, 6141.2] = 7.345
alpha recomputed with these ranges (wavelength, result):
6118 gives 7.598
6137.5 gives 7.45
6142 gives 7.292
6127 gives 7.446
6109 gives 7.64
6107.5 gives 7.41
